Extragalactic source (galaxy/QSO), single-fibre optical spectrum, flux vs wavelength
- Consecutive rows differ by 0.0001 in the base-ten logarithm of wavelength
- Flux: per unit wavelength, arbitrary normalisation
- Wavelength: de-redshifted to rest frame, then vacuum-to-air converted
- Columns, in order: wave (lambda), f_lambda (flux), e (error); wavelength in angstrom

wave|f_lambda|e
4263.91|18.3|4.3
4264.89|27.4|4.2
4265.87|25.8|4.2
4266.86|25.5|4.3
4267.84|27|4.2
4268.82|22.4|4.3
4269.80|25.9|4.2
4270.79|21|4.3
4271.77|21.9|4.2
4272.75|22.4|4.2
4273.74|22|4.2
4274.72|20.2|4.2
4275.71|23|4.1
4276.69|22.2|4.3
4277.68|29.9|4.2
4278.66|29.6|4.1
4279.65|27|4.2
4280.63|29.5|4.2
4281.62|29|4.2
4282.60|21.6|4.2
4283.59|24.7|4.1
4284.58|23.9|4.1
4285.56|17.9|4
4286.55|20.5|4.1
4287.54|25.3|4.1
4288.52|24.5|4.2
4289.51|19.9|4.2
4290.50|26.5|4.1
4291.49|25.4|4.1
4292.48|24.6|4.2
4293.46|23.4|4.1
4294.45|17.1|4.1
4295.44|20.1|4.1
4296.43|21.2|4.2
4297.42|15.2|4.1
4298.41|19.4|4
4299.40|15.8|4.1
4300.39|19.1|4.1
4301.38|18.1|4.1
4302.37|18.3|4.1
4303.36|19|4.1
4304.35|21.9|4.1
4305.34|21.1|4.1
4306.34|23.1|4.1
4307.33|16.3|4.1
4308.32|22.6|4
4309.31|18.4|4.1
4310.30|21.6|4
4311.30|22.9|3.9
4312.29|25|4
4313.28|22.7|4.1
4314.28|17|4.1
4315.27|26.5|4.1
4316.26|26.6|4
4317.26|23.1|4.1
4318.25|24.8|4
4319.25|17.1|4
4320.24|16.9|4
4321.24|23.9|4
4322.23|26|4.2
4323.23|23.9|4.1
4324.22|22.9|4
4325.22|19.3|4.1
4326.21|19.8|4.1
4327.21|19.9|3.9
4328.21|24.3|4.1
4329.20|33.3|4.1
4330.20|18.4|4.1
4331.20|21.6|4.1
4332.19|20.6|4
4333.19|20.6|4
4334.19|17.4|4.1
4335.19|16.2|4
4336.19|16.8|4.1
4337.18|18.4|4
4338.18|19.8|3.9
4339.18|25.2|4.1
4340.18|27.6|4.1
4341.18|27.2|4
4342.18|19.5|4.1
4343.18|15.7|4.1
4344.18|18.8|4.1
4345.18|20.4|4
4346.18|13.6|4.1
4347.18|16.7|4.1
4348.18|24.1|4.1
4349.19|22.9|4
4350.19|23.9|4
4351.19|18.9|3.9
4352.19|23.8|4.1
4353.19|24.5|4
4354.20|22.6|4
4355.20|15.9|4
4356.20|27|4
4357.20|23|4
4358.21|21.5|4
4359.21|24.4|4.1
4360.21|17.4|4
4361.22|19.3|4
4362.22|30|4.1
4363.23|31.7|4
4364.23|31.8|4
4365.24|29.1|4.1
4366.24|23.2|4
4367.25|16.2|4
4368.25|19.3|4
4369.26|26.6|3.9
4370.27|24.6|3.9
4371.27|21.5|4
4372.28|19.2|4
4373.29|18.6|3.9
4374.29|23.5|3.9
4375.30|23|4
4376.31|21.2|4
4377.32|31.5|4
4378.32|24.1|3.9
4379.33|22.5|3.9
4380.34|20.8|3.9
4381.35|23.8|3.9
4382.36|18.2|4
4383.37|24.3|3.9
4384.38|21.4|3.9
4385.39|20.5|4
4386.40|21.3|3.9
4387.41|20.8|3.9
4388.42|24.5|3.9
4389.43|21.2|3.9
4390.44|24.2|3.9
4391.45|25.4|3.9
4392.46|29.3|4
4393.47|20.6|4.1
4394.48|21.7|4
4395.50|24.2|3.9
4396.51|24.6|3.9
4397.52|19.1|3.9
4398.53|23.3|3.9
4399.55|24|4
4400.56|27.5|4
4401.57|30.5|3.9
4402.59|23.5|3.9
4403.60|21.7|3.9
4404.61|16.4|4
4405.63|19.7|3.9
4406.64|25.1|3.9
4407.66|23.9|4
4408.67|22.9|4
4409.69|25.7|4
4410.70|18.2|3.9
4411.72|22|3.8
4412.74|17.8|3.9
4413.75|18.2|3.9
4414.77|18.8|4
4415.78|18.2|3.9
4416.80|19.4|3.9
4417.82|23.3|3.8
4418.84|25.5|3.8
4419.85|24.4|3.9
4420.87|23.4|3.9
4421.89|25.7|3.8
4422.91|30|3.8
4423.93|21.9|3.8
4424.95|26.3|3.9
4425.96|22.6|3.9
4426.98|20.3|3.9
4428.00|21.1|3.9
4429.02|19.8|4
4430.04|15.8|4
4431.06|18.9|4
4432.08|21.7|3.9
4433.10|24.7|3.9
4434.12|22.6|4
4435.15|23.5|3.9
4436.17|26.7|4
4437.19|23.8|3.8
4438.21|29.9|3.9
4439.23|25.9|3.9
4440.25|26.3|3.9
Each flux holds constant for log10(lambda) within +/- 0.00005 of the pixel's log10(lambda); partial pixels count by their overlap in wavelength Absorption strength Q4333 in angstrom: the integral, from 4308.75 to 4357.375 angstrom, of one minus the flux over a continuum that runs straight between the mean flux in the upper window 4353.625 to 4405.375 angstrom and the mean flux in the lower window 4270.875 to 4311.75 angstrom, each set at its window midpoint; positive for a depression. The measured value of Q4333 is 2.2 angstrom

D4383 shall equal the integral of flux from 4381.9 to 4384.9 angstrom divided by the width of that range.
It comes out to 21.3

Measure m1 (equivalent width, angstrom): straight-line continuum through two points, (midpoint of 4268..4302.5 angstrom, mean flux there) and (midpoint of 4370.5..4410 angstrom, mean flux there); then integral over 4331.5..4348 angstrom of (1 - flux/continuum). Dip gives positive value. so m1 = 2.2 angstrom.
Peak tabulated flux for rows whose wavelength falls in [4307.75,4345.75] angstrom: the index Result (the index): 33.3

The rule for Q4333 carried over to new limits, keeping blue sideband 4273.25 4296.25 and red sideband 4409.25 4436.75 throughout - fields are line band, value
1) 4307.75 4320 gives 0.6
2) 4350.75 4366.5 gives -0.8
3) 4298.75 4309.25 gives 1.8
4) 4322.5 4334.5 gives 0.7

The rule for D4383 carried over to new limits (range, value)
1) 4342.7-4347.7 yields 17.1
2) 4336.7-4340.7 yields 22.8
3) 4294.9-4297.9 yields 18.8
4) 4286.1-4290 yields 22.6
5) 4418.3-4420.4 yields 24.9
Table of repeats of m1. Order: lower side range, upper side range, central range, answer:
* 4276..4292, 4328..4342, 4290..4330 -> 2.9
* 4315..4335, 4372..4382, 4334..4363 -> 1.6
